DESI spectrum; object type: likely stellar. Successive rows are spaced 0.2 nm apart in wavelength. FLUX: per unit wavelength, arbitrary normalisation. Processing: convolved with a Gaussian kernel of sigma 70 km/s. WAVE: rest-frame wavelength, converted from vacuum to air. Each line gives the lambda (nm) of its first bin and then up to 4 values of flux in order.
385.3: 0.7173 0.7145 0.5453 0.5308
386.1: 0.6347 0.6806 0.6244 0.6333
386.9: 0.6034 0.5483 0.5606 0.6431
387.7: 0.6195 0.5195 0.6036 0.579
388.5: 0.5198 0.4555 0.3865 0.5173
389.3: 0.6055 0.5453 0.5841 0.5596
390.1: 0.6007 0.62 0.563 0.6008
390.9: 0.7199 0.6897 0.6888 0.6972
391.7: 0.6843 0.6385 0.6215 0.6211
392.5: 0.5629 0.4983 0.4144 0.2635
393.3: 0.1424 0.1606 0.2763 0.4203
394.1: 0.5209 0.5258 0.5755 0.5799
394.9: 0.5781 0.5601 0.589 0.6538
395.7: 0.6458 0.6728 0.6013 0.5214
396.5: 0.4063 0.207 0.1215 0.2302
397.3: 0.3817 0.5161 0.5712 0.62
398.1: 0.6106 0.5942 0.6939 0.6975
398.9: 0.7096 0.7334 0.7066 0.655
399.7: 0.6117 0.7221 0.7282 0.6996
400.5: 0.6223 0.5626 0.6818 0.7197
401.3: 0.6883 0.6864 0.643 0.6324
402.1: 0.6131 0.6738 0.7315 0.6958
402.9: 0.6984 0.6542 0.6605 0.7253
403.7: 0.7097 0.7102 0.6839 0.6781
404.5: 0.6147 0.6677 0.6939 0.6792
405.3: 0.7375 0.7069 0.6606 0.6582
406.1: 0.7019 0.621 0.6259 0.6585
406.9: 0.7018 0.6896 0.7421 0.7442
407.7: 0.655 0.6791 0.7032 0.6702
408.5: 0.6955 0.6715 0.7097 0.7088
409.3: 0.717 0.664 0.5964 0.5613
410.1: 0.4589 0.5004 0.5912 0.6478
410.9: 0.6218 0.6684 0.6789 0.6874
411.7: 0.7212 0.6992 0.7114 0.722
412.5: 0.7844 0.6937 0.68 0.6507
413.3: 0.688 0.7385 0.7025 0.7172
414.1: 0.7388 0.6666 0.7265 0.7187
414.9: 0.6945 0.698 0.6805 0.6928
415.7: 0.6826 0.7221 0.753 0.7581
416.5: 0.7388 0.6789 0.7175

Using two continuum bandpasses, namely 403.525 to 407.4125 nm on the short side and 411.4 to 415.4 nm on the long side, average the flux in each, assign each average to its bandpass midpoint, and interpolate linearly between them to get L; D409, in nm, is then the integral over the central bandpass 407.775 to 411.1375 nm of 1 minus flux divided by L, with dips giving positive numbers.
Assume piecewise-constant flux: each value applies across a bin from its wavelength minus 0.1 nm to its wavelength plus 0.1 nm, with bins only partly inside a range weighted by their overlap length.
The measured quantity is 0.27 nm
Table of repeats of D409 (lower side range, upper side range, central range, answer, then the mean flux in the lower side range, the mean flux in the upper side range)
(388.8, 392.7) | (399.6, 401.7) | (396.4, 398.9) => 0.66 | 0.603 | 0.671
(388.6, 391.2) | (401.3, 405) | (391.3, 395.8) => 0.65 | 0.573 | 0.677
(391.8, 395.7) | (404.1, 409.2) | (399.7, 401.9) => -0.28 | 0.489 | 0.683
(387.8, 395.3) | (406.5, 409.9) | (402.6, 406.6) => -0.18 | 0.533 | 0.682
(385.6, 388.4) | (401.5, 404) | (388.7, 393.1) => 0.25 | 0.595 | 0.679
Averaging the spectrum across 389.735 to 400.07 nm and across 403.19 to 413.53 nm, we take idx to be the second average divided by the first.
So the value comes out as 1.23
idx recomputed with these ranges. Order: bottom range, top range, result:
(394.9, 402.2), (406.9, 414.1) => 1.14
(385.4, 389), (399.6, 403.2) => 1.16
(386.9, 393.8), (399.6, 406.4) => 1.25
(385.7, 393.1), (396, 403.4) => 1.03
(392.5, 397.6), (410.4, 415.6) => 1.56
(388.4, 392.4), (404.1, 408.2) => 1.14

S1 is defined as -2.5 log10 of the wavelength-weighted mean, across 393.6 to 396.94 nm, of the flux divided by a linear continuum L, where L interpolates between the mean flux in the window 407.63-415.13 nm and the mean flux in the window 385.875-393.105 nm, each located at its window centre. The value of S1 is 0.20 mag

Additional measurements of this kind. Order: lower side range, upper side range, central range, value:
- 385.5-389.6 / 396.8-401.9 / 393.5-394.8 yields 0.28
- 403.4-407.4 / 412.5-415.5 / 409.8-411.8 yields 0.14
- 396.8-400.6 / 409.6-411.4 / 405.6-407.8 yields -0.15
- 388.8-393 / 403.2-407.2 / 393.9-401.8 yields 0.09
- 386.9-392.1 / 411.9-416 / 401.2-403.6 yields -0.04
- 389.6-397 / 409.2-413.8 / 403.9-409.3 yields -0.10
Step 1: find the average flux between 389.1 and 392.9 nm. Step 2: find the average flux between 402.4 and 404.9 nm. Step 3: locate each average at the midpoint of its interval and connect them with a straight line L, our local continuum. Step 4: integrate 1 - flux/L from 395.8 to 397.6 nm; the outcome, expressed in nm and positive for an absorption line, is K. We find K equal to 0.66 nm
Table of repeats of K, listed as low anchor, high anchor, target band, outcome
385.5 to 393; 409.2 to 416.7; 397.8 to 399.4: -0.117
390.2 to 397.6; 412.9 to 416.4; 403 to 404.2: -0.180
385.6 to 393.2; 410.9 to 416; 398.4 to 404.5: -0.383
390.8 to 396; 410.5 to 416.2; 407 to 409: -0.126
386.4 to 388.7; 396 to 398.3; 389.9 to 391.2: -0.216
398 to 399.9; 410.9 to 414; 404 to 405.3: 0.016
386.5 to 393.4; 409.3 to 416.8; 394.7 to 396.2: -0.054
